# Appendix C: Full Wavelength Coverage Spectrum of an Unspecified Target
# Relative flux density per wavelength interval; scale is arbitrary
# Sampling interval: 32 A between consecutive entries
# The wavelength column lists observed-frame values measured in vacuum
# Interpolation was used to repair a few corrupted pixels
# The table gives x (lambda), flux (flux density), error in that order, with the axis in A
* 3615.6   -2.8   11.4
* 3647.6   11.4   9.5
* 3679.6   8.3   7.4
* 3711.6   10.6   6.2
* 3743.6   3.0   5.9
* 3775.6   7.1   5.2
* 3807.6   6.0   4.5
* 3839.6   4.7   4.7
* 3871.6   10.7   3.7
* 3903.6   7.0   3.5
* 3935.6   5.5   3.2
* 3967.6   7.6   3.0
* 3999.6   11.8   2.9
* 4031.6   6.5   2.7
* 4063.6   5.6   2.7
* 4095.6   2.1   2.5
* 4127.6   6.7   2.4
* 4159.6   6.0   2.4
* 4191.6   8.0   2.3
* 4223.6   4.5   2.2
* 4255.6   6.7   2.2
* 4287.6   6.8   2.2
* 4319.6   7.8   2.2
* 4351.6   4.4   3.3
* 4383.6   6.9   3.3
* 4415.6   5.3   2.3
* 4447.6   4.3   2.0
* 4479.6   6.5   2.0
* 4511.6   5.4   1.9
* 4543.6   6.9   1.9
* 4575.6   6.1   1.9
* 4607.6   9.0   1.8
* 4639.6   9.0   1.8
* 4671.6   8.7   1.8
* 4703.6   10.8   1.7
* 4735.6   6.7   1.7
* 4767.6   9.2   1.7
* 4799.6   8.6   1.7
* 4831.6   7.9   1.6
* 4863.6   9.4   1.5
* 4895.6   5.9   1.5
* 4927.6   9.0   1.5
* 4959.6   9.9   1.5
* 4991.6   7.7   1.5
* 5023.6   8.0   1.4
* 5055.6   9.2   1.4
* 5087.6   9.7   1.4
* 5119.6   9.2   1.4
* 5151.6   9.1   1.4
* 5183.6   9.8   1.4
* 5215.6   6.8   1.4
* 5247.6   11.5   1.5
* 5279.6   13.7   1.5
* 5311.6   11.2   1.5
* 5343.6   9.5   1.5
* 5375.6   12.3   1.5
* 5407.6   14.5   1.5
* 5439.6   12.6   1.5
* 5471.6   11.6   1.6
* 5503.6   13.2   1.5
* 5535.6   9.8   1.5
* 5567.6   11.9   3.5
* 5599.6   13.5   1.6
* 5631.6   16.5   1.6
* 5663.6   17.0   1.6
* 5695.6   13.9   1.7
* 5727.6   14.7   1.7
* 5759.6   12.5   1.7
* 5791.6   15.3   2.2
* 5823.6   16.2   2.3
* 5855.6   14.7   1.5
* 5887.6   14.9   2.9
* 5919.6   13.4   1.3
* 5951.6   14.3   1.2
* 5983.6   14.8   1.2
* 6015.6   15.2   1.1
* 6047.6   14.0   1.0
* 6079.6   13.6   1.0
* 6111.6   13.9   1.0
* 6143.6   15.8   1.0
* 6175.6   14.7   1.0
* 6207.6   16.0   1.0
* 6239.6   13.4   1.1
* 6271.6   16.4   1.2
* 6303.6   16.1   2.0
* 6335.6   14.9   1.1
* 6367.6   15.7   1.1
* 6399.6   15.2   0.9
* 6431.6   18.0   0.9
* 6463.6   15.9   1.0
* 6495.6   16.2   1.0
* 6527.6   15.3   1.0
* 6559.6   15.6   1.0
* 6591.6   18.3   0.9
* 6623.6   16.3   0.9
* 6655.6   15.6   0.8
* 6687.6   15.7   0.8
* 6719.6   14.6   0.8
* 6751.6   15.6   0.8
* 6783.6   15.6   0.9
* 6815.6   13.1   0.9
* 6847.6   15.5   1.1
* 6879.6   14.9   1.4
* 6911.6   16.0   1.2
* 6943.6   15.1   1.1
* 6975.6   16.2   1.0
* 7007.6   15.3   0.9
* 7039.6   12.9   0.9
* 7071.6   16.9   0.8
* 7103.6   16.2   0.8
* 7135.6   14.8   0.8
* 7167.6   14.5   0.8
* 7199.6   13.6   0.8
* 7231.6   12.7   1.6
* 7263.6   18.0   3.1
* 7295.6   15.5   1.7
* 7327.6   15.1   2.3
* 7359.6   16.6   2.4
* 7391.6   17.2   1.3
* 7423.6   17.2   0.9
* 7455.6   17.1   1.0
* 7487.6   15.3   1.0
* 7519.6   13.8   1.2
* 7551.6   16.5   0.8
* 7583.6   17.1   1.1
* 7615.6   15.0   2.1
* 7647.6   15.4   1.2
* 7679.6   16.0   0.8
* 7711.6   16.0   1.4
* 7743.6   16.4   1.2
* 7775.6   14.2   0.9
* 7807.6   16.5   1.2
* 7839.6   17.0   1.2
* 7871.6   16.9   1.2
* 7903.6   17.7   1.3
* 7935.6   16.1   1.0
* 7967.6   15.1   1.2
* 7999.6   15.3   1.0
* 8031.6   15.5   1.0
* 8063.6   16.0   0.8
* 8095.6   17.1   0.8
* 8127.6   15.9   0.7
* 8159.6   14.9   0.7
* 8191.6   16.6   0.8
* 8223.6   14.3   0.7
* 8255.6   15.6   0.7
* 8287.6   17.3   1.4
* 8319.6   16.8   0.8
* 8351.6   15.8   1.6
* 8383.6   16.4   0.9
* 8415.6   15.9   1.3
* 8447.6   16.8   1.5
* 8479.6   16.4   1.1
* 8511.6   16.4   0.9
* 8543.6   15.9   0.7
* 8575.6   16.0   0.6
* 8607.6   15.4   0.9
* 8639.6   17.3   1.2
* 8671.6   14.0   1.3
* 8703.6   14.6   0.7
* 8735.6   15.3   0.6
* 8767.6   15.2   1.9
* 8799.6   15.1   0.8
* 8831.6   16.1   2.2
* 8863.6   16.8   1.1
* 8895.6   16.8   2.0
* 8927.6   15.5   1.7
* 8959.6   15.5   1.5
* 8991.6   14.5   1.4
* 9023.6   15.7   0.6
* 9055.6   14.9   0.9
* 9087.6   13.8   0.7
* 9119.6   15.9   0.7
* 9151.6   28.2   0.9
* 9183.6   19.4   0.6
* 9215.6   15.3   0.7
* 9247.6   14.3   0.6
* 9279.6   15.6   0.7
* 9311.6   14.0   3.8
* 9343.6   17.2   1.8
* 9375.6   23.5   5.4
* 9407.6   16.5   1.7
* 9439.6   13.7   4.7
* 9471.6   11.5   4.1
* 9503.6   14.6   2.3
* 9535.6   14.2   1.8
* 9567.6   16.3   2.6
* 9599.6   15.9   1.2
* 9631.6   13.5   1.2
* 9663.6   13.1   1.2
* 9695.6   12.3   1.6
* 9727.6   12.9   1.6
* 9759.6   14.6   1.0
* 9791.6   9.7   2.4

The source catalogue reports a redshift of 0.39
